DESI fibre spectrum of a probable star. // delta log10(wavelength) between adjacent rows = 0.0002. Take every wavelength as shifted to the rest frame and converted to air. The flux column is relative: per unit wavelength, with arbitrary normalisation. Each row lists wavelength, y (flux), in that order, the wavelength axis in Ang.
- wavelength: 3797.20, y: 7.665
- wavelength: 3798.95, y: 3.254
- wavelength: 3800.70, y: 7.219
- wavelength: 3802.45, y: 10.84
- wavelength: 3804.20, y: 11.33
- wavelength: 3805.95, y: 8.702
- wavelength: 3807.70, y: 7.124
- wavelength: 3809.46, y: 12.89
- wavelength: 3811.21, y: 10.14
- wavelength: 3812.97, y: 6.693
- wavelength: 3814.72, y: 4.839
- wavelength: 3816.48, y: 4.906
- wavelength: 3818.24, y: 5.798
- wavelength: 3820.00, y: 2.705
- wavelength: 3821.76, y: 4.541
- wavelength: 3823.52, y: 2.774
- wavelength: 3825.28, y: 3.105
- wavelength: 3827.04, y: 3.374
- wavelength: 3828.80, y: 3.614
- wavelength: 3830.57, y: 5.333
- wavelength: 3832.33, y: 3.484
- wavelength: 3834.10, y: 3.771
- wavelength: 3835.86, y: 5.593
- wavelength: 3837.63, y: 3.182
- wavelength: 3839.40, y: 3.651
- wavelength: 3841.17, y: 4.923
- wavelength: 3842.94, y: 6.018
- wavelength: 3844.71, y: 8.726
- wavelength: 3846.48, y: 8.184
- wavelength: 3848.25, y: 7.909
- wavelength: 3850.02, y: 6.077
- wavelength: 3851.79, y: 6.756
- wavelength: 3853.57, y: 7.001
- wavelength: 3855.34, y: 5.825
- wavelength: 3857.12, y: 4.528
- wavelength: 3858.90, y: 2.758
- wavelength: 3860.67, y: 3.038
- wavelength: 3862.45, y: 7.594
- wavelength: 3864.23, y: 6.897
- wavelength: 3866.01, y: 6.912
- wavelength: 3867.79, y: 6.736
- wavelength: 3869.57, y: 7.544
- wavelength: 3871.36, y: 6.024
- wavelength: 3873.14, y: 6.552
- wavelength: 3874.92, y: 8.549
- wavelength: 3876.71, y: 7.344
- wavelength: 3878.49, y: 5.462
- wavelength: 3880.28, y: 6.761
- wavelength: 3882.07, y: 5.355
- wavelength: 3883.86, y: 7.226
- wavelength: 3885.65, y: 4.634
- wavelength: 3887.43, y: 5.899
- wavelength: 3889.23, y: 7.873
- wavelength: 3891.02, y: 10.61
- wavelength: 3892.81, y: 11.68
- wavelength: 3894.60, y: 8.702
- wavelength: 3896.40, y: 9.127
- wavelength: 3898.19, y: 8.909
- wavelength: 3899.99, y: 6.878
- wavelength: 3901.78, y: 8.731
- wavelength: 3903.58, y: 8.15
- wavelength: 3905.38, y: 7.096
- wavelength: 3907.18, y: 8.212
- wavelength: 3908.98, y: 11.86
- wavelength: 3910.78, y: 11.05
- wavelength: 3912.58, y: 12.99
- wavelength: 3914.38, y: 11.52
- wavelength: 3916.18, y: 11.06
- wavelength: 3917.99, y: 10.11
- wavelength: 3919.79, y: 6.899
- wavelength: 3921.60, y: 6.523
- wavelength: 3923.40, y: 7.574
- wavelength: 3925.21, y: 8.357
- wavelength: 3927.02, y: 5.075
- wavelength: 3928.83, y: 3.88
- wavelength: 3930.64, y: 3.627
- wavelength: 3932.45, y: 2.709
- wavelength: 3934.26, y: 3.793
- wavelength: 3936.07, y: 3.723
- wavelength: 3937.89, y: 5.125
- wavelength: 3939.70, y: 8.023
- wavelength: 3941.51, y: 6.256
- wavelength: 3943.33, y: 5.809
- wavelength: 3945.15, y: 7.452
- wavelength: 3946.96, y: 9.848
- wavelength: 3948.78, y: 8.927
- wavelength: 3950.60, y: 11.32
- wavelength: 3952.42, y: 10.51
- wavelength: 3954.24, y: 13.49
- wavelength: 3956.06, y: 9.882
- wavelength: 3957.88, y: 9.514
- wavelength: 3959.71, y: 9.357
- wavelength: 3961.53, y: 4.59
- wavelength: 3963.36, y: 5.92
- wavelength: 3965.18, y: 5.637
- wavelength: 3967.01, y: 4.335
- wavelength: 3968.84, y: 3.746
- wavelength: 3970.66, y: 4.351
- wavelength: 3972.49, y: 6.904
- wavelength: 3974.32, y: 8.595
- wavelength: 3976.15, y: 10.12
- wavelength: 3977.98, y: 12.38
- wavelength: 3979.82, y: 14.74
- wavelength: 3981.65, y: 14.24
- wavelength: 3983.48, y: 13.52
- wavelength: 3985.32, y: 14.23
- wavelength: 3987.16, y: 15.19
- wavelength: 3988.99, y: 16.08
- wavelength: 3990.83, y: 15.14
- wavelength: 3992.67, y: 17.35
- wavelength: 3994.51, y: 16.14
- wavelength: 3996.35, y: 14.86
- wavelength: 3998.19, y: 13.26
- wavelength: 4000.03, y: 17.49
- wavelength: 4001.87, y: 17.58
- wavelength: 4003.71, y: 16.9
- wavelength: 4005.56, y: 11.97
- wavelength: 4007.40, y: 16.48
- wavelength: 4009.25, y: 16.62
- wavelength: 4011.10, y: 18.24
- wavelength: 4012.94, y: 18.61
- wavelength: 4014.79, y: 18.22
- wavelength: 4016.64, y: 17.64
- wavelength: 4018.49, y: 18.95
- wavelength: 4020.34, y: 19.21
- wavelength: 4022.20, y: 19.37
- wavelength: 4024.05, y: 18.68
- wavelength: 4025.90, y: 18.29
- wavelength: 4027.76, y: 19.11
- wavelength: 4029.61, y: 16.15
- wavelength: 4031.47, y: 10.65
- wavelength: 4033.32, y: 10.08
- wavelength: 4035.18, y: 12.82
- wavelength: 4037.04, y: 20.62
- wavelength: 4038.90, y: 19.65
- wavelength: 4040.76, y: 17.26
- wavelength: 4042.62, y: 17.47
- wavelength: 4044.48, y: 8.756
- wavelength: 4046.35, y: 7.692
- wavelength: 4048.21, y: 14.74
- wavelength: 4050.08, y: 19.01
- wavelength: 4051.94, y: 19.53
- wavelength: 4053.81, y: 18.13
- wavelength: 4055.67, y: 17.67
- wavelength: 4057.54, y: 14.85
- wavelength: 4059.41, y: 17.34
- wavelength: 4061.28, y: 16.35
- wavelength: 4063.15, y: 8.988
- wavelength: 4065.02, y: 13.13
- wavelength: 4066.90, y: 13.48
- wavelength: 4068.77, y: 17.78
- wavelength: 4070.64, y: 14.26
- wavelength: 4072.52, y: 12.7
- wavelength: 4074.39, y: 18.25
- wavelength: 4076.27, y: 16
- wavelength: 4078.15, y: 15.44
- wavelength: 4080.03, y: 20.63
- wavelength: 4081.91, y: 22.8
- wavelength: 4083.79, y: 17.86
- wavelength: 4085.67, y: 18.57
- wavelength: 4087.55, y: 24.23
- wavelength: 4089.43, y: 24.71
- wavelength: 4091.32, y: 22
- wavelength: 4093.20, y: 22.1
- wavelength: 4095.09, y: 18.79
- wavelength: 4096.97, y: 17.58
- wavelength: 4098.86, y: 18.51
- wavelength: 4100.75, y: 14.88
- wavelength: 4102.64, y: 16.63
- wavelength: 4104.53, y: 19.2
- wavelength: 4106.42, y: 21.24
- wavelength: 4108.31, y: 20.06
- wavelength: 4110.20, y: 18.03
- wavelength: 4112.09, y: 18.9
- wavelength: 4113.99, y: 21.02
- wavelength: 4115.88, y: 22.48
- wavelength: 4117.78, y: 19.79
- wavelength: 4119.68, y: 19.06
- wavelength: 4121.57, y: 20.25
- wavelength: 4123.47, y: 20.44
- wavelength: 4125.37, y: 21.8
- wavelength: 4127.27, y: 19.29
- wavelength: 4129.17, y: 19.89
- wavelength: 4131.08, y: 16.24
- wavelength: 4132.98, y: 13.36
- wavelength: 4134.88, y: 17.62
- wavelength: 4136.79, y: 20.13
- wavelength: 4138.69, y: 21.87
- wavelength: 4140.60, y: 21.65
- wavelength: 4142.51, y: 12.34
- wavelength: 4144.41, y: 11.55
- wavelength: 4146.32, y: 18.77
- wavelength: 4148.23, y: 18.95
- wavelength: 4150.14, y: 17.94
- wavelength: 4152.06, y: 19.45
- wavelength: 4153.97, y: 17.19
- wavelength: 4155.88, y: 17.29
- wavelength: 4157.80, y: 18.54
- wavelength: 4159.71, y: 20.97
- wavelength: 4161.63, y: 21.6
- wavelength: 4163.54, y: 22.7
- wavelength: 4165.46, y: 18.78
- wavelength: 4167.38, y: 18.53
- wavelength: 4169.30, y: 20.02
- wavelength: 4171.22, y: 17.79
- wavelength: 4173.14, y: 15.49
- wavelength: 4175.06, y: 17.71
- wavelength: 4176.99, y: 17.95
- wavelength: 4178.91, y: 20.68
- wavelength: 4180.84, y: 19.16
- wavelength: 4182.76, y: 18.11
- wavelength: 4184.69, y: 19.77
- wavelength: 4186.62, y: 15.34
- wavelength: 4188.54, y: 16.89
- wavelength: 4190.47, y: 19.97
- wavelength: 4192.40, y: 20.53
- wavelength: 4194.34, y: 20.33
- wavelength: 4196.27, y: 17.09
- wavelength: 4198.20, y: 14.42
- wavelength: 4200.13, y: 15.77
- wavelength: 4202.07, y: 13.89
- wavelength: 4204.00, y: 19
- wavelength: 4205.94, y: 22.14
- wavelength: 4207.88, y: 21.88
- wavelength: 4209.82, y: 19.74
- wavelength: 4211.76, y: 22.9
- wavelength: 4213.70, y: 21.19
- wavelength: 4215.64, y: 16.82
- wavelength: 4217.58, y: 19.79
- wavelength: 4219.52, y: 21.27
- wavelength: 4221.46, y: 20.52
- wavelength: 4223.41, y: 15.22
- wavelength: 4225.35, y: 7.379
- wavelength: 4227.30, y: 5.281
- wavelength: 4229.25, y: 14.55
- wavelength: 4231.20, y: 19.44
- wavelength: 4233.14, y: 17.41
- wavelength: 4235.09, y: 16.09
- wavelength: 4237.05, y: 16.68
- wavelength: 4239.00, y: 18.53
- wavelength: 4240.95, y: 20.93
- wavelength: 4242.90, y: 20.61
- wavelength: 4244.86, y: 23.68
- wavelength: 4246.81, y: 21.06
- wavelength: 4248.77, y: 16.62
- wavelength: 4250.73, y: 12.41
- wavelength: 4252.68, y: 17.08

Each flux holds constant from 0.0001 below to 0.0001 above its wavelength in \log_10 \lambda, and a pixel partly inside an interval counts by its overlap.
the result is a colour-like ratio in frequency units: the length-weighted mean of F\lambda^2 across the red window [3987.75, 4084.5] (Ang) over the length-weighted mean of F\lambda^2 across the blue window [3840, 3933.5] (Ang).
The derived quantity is 2.40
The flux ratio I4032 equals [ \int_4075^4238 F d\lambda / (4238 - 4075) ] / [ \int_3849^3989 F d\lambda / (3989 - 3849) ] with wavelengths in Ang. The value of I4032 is 2.33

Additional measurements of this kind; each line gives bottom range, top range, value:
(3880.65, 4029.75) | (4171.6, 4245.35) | 1.66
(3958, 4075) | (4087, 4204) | 1.32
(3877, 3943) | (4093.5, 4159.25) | 2.47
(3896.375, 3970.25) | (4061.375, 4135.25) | 2.39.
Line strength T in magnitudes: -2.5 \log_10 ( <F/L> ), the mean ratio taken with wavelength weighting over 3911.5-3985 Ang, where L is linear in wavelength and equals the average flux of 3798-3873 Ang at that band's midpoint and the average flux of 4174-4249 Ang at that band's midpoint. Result 0.19 mag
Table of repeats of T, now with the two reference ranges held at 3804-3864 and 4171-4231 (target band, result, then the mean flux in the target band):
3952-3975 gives 0.321 mag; 7.37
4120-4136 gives -0.214 mag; 18.6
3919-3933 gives 0.471 mag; 5.64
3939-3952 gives 0.131 mag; 8.32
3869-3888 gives 0.110 mag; 6.48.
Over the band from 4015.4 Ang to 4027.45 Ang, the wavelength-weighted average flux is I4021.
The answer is 18.7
